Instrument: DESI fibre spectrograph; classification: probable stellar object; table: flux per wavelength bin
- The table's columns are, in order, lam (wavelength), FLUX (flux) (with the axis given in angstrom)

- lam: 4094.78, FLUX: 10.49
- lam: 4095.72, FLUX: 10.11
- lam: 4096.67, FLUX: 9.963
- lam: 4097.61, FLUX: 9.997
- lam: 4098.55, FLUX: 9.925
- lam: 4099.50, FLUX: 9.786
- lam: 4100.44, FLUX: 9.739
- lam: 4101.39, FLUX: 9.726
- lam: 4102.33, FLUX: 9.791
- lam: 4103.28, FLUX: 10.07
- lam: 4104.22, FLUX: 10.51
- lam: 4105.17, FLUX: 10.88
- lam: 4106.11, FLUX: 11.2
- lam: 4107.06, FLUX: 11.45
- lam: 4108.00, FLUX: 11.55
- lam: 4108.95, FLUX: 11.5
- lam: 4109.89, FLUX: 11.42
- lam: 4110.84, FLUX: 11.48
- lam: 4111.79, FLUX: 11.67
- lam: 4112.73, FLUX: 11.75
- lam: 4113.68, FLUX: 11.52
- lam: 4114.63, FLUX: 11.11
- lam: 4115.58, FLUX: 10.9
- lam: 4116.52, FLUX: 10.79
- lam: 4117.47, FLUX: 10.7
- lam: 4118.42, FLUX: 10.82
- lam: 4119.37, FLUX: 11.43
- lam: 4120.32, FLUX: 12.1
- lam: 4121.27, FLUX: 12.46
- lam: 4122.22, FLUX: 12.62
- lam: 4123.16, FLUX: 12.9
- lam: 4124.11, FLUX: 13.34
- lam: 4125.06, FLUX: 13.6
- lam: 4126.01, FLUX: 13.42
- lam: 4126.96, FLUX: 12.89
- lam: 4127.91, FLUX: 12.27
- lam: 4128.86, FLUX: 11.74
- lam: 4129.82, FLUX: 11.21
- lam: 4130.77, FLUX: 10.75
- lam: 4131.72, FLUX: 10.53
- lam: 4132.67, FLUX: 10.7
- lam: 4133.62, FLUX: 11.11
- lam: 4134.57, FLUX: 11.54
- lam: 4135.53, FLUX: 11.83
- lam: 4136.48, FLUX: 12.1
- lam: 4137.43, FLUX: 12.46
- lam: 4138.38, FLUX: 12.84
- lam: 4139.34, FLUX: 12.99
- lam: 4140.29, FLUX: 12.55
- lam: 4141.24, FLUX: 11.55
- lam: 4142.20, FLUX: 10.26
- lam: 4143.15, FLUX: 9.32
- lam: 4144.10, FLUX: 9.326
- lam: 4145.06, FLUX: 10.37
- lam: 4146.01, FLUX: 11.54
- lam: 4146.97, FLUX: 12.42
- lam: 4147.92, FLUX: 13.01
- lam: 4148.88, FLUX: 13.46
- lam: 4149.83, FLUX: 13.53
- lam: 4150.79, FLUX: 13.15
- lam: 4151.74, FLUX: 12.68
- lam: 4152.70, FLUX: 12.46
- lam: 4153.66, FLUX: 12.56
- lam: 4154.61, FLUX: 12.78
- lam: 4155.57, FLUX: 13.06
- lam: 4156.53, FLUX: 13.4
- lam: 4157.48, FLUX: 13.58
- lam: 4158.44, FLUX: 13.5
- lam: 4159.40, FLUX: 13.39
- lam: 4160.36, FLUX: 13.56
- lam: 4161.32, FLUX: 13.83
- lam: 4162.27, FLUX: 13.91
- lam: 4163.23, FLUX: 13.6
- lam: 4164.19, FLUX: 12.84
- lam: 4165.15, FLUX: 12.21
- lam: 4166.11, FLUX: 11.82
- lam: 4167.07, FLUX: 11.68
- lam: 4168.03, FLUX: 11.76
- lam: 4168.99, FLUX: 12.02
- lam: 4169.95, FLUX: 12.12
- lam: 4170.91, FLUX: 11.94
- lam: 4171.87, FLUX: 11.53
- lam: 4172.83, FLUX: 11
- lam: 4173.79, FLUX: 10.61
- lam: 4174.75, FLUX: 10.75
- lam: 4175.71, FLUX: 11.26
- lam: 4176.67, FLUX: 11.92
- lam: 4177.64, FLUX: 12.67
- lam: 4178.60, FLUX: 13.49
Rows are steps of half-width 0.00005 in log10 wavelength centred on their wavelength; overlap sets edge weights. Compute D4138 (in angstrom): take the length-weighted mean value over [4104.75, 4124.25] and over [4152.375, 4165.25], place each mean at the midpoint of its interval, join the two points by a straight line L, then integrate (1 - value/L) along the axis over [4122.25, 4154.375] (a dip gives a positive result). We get 1.1 angstrom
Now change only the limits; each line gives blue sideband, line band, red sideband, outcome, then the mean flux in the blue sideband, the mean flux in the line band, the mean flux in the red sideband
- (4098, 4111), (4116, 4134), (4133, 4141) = -0.46 angstrom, 10.6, 11.9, 12.1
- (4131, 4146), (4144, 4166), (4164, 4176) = -2.60 angstrom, 11.3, 12.8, 11.6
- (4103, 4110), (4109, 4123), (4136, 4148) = -0.37 angstrom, 11.1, 11.5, 11.6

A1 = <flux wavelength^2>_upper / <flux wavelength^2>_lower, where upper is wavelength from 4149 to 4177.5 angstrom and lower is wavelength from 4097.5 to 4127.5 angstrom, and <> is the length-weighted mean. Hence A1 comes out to 1.13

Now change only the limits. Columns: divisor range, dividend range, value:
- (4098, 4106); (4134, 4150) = 1.19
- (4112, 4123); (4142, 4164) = 1.11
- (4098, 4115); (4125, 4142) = 1.12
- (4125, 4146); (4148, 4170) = 1.13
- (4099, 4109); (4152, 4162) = 1.29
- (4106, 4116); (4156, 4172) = 1.15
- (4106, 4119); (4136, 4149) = 1.05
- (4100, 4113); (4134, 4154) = 1.12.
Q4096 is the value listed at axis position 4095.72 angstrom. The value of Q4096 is 10.11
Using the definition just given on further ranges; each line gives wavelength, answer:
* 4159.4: 13.39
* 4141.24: 11.55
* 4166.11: 11.82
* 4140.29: 12.55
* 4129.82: 11.21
